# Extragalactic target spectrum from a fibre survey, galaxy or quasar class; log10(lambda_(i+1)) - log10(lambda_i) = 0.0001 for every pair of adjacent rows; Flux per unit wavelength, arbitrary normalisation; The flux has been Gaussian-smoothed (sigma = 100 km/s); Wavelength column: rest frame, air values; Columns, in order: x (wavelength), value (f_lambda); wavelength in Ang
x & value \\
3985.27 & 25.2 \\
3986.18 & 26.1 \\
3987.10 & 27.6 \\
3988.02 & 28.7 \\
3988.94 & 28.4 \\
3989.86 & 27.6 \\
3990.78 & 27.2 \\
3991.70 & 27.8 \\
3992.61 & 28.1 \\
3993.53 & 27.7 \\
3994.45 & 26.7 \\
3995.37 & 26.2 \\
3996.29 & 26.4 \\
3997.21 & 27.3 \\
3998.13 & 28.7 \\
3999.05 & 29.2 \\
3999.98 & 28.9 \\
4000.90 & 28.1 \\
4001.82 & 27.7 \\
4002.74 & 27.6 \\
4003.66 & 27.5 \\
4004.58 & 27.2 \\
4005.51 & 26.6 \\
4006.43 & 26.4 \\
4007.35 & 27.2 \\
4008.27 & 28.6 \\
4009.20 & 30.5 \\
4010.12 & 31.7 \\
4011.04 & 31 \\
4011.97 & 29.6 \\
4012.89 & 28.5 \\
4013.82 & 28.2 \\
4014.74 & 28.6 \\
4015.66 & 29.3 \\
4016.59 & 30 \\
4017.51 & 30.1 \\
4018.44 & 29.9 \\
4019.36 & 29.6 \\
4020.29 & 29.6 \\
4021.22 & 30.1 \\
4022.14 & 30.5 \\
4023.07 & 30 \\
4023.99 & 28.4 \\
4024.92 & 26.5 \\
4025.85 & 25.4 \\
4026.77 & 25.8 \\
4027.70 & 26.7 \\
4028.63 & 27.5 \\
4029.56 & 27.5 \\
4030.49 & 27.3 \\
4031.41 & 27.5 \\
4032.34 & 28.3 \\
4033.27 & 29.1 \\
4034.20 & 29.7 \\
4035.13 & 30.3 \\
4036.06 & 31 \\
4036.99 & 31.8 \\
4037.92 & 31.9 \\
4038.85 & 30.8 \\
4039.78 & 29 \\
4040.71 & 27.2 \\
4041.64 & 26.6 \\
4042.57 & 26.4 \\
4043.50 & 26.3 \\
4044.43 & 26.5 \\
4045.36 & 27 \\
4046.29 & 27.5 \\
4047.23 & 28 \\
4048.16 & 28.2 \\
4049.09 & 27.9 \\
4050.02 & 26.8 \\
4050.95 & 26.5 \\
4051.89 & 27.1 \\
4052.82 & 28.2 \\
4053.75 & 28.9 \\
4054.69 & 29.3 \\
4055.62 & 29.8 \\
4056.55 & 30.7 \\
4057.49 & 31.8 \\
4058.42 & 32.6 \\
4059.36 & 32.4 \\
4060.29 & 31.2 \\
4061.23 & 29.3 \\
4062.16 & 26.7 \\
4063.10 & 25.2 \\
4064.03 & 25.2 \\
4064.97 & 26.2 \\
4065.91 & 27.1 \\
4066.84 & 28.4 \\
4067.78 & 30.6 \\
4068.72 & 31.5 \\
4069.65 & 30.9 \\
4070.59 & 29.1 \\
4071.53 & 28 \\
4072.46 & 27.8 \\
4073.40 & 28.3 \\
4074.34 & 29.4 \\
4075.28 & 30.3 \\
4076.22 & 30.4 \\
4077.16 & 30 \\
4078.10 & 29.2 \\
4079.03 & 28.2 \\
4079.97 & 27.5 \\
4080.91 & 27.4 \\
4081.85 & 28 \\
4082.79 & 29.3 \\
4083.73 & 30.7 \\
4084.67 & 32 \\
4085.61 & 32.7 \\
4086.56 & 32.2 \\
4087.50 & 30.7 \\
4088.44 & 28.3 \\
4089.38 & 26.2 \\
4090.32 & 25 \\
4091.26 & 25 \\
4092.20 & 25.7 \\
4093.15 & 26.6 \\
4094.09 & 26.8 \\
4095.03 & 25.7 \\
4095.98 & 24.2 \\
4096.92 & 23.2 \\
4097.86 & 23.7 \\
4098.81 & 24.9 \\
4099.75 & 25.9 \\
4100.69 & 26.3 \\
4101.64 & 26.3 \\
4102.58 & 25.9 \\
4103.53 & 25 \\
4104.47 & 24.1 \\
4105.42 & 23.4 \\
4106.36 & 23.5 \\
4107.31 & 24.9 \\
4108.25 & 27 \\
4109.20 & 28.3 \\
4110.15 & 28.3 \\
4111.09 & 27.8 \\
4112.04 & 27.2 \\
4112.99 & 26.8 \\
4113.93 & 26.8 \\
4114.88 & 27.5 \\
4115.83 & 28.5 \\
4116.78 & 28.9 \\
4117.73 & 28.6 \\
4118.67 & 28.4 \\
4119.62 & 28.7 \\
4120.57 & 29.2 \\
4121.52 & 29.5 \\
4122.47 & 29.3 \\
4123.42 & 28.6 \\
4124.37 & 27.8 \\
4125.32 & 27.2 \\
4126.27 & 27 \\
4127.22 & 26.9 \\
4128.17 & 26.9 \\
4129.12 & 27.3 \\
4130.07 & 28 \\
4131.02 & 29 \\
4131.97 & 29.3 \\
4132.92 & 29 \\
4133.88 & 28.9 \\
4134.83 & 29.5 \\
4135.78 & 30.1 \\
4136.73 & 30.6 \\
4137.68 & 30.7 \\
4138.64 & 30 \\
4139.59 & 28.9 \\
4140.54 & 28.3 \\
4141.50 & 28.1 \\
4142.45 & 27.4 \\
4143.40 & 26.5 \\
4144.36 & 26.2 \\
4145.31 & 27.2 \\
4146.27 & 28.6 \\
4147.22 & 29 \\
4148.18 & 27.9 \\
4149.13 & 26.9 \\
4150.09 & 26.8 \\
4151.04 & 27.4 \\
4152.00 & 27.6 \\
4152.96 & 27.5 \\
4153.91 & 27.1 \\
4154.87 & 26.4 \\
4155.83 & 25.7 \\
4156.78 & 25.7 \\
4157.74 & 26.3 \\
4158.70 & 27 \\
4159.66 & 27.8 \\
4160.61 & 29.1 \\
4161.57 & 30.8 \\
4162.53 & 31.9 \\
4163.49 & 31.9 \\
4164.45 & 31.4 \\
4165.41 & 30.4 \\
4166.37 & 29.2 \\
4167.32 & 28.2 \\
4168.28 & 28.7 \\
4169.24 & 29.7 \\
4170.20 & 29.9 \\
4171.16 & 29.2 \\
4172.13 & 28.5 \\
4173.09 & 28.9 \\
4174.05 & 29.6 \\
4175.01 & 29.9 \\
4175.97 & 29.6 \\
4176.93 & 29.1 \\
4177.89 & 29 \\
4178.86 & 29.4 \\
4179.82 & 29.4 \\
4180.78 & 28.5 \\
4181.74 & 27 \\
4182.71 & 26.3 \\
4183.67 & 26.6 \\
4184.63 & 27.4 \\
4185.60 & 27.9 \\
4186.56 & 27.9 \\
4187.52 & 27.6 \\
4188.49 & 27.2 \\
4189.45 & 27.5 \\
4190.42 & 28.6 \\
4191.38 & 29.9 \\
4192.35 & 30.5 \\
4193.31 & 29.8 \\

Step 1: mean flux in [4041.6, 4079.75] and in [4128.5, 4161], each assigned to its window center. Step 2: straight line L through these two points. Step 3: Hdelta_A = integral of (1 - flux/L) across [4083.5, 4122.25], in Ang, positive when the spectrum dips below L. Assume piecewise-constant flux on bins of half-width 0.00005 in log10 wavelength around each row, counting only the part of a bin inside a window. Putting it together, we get 1.67 Ang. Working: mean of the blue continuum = 28.6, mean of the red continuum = 28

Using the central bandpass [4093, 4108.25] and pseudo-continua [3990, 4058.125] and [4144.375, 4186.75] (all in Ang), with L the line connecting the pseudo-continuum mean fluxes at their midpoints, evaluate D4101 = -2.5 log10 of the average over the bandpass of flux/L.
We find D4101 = 0.136 mag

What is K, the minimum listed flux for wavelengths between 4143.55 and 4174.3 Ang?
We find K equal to 25.7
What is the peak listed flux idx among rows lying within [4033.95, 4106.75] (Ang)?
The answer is 32.7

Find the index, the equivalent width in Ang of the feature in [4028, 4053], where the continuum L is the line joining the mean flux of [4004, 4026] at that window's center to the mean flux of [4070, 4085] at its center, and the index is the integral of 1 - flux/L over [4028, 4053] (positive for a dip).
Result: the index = 0.7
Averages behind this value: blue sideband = 28.9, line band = 28.2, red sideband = 29.1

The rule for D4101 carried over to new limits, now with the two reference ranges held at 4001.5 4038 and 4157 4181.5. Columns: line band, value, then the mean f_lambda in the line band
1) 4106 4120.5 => 0.06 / 27.5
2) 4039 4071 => 0.02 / 28.4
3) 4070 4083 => 0.01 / 28.8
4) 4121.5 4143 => 0.02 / 28.6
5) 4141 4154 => 0.07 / 27.5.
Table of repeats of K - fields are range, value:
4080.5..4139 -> 23.2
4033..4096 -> 24.2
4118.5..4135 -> 26.9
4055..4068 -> 25.2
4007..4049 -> 25.4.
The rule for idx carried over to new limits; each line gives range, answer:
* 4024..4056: 31.9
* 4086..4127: 32.2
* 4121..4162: 30.8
